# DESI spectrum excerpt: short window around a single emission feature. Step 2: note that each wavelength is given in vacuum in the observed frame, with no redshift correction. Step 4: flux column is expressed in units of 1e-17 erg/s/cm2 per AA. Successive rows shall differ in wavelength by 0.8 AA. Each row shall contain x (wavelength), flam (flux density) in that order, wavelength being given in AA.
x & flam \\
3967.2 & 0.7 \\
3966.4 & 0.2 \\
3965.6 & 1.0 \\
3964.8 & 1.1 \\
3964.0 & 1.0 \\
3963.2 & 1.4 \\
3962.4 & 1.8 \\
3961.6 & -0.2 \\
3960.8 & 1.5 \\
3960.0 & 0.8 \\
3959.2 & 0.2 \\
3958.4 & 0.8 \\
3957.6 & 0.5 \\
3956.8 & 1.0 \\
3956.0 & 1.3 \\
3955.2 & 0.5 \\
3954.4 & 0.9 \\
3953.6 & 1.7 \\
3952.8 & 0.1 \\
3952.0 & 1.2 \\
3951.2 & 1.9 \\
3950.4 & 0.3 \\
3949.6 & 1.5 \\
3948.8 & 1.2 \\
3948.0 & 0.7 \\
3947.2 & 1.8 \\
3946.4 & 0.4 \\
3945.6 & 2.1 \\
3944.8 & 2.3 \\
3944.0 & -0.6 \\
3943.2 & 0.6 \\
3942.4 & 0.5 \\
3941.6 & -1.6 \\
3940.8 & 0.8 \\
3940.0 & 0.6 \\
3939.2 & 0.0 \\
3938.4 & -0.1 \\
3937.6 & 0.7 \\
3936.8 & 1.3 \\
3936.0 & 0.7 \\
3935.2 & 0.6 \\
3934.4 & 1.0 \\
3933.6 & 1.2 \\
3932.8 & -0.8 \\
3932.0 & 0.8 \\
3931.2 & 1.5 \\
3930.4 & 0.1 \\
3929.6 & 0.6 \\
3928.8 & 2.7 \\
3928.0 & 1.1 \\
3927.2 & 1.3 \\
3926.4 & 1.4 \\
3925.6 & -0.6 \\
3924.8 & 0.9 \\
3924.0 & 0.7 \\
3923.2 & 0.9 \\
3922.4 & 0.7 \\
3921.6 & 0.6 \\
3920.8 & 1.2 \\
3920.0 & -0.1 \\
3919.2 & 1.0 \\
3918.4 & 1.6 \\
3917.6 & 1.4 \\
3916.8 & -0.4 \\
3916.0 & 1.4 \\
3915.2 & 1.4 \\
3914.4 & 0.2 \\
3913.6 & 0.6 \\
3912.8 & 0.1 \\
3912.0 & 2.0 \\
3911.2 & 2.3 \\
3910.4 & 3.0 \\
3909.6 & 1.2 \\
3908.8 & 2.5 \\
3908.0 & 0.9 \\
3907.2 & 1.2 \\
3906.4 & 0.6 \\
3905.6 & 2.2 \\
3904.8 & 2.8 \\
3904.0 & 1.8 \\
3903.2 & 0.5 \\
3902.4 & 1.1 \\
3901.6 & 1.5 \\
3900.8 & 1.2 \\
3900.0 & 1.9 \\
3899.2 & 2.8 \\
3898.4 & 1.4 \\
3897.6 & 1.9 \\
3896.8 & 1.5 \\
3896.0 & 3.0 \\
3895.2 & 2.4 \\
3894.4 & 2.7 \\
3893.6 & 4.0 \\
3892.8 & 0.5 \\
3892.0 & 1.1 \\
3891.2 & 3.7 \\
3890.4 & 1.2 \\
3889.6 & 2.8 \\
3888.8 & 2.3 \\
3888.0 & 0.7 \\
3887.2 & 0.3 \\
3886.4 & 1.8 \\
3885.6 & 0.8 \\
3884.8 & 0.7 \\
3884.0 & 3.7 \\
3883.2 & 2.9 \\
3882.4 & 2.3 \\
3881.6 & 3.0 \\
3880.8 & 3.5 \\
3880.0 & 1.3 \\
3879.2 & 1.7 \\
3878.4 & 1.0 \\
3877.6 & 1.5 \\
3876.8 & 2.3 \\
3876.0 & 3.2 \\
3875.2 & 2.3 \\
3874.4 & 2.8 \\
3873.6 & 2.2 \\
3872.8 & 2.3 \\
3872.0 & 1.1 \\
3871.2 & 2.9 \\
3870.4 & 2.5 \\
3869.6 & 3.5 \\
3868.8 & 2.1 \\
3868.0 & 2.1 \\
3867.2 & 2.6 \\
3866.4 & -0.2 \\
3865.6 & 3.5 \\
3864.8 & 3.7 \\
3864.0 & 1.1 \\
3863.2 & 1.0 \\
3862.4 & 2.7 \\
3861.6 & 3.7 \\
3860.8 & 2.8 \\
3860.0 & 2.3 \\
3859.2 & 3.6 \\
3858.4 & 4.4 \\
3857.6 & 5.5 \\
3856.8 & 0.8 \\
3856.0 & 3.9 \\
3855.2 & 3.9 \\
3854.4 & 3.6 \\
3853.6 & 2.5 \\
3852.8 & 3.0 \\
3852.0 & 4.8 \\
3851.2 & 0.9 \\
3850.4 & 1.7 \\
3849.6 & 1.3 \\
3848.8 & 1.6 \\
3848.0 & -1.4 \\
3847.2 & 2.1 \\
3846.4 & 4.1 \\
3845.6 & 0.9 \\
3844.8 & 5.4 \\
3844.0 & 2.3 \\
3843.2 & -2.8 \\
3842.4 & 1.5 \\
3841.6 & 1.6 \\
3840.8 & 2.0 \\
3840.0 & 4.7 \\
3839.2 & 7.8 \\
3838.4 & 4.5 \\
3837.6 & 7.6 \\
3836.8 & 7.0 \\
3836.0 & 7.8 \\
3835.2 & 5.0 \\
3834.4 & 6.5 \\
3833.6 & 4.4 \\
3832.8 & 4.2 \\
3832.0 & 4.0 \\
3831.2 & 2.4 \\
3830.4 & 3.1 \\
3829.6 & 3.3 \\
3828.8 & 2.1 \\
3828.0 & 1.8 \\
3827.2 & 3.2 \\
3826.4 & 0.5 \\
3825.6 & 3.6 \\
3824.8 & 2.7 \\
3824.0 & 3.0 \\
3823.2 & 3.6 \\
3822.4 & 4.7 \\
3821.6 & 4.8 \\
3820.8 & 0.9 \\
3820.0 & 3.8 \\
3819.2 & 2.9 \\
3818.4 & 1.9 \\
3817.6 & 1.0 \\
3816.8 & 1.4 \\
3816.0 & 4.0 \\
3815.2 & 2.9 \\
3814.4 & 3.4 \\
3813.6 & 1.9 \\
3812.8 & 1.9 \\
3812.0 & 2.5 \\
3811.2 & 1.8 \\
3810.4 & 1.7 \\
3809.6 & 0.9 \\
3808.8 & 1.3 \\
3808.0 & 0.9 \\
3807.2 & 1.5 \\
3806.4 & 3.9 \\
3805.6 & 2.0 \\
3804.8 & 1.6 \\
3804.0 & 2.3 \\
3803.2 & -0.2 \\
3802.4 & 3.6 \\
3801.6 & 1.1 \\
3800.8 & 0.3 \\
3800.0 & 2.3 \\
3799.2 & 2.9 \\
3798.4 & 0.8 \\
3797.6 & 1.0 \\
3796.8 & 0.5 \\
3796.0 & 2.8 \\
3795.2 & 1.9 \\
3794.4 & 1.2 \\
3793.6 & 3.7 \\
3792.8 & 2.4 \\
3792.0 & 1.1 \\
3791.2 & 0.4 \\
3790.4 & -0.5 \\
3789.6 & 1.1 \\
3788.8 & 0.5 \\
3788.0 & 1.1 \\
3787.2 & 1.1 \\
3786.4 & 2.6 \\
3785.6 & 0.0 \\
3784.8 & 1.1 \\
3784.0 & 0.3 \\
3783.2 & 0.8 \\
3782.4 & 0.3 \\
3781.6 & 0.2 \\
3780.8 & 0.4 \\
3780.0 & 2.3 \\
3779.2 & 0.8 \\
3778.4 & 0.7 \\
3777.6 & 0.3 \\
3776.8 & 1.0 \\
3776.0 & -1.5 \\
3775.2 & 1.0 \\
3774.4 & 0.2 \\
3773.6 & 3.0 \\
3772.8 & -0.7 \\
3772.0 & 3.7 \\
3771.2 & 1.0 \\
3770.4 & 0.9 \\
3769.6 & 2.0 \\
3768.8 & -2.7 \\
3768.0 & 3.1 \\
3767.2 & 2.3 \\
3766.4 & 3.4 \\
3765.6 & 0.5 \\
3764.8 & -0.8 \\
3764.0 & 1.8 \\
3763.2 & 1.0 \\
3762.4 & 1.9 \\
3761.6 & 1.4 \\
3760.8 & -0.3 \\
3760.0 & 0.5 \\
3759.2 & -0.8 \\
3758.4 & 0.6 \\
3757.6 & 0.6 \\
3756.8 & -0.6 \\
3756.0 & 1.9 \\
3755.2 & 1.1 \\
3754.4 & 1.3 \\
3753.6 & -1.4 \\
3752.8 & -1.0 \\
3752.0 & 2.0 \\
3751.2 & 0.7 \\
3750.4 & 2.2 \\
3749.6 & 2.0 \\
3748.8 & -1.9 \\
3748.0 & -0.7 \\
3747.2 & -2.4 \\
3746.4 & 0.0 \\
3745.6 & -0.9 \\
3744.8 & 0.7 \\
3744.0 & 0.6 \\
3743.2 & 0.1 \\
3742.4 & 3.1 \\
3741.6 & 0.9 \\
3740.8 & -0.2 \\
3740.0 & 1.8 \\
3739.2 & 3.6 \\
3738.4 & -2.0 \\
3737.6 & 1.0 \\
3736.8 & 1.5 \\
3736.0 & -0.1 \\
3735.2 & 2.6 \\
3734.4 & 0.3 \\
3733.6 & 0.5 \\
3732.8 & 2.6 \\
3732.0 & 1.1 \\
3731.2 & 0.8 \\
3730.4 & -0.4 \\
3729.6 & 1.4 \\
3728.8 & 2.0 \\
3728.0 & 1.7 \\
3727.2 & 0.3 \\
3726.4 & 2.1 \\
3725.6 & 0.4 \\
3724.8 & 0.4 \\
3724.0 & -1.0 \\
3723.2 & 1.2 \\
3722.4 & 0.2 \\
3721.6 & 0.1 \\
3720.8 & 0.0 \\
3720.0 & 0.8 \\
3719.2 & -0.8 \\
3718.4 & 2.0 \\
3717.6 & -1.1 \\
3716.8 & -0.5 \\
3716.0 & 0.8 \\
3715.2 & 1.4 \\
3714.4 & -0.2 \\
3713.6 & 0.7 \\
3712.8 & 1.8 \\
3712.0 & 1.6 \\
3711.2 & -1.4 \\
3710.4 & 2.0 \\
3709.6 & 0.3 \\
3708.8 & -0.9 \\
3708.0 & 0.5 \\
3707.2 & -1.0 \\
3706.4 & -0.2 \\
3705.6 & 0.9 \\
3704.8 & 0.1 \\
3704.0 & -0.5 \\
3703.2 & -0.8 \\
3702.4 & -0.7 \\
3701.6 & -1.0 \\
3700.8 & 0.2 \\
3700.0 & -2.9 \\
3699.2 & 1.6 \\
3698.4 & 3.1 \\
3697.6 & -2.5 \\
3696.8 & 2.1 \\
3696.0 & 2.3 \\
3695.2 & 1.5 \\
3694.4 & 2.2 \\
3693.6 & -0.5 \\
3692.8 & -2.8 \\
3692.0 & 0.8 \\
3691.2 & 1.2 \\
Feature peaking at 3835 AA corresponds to C IV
